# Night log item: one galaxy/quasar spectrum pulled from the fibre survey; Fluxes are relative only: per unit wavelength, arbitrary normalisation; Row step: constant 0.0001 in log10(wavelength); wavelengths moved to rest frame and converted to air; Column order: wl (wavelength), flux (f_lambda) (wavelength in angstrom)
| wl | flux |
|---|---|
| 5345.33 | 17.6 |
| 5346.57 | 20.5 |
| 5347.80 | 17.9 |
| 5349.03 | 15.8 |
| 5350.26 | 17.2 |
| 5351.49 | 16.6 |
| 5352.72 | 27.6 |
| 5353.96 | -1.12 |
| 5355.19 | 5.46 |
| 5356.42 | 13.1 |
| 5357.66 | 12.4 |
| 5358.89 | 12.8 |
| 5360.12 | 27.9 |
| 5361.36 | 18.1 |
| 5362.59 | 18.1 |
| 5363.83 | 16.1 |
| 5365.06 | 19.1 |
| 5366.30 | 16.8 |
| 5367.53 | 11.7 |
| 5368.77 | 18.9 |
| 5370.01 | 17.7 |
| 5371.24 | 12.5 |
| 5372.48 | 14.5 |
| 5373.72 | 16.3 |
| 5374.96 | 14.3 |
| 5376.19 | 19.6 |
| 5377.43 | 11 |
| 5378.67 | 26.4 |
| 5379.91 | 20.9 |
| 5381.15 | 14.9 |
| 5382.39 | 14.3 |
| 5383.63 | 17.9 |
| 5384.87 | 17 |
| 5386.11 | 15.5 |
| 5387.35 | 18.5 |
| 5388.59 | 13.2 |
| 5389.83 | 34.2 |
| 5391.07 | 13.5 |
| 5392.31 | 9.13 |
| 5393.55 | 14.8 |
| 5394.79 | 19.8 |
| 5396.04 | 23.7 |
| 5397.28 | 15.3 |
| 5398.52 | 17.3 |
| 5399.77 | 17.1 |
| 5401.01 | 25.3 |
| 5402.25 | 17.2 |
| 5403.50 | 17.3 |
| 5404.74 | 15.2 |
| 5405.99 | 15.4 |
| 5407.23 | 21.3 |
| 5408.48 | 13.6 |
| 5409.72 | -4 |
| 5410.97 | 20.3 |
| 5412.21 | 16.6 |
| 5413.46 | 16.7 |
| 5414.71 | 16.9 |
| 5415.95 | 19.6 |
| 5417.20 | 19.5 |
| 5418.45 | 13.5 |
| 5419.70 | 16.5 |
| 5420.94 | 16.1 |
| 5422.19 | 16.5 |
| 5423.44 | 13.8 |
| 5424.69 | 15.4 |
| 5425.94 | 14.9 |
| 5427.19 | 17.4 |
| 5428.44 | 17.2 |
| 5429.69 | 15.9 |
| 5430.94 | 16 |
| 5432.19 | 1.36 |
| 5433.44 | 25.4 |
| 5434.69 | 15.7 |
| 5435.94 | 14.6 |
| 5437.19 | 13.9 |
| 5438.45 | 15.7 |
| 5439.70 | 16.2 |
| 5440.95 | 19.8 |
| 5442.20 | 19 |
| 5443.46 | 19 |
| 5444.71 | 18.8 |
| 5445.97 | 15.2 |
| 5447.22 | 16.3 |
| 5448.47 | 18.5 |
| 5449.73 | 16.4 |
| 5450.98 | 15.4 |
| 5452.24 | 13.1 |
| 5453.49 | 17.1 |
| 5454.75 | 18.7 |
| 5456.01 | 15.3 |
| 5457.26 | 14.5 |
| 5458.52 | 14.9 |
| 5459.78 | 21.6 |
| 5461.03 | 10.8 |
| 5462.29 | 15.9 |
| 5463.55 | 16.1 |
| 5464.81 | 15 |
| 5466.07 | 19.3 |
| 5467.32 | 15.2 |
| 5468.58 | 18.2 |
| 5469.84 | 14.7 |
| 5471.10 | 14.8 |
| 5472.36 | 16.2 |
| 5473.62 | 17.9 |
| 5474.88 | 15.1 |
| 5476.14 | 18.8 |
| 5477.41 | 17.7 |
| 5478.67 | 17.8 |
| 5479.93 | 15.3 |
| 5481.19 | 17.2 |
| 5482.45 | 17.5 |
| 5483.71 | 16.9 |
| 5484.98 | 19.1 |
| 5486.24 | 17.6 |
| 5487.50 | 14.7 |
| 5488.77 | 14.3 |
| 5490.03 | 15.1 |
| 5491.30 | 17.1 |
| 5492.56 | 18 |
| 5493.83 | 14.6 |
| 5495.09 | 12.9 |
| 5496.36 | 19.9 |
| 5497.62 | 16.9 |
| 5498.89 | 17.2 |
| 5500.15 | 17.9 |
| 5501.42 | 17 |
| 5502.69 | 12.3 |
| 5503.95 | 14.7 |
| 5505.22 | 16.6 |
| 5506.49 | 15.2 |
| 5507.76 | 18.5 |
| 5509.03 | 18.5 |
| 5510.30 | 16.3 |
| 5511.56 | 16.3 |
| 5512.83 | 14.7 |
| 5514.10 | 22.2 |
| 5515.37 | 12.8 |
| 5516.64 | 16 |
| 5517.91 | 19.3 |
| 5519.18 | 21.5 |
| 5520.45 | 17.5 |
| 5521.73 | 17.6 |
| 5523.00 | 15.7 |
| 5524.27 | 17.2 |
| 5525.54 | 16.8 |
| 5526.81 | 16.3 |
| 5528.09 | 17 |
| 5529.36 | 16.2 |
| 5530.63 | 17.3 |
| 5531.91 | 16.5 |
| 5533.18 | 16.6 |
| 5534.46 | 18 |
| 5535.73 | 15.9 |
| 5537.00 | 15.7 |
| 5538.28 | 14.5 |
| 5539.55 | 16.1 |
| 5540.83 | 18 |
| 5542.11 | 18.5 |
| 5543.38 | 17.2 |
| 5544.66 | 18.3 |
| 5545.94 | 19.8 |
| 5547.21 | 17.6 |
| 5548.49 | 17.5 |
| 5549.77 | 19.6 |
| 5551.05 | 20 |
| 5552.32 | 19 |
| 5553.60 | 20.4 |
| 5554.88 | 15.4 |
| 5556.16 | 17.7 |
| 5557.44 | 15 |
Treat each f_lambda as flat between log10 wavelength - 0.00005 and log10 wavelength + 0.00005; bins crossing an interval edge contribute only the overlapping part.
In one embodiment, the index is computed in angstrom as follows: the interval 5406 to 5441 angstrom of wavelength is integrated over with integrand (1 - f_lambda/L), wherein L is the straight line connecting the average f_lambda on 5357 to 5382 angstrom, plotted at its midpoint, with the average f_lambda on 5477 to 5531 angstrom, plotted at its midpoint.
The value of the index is 2.8 angstrom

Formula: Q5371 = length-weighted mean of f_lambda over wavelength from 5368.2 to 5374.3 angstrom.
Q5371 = 15.9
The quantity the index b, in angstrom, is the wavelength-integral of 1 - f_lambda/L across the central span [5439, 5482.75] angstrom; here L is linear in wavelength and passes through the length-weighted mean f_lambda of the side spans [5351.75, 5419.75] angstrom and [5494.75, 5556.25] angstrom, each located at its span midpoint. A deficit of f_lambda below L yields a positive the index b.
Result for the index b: 0.5 angstrom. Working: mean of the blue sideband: 16.5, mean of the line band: 16.7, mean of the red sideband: 17.2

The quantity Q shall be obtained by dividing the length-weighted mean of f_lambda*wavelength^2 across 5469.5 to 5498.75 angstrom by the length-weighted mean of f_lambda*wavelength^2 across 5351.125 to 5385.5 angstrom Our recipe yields 1.07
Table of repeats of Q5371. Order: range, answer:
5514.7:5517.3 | 14.6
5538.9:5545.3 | 17.6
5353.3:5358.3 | 7.63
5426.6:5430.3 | 16.8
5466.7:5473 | 15.8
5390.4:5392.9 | 11.8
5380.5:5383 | 14.7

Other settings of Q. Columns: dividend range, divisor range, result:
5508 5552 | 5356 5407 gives 1.06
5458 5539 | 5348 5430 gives 1.05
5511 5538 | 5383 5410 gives 1.05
